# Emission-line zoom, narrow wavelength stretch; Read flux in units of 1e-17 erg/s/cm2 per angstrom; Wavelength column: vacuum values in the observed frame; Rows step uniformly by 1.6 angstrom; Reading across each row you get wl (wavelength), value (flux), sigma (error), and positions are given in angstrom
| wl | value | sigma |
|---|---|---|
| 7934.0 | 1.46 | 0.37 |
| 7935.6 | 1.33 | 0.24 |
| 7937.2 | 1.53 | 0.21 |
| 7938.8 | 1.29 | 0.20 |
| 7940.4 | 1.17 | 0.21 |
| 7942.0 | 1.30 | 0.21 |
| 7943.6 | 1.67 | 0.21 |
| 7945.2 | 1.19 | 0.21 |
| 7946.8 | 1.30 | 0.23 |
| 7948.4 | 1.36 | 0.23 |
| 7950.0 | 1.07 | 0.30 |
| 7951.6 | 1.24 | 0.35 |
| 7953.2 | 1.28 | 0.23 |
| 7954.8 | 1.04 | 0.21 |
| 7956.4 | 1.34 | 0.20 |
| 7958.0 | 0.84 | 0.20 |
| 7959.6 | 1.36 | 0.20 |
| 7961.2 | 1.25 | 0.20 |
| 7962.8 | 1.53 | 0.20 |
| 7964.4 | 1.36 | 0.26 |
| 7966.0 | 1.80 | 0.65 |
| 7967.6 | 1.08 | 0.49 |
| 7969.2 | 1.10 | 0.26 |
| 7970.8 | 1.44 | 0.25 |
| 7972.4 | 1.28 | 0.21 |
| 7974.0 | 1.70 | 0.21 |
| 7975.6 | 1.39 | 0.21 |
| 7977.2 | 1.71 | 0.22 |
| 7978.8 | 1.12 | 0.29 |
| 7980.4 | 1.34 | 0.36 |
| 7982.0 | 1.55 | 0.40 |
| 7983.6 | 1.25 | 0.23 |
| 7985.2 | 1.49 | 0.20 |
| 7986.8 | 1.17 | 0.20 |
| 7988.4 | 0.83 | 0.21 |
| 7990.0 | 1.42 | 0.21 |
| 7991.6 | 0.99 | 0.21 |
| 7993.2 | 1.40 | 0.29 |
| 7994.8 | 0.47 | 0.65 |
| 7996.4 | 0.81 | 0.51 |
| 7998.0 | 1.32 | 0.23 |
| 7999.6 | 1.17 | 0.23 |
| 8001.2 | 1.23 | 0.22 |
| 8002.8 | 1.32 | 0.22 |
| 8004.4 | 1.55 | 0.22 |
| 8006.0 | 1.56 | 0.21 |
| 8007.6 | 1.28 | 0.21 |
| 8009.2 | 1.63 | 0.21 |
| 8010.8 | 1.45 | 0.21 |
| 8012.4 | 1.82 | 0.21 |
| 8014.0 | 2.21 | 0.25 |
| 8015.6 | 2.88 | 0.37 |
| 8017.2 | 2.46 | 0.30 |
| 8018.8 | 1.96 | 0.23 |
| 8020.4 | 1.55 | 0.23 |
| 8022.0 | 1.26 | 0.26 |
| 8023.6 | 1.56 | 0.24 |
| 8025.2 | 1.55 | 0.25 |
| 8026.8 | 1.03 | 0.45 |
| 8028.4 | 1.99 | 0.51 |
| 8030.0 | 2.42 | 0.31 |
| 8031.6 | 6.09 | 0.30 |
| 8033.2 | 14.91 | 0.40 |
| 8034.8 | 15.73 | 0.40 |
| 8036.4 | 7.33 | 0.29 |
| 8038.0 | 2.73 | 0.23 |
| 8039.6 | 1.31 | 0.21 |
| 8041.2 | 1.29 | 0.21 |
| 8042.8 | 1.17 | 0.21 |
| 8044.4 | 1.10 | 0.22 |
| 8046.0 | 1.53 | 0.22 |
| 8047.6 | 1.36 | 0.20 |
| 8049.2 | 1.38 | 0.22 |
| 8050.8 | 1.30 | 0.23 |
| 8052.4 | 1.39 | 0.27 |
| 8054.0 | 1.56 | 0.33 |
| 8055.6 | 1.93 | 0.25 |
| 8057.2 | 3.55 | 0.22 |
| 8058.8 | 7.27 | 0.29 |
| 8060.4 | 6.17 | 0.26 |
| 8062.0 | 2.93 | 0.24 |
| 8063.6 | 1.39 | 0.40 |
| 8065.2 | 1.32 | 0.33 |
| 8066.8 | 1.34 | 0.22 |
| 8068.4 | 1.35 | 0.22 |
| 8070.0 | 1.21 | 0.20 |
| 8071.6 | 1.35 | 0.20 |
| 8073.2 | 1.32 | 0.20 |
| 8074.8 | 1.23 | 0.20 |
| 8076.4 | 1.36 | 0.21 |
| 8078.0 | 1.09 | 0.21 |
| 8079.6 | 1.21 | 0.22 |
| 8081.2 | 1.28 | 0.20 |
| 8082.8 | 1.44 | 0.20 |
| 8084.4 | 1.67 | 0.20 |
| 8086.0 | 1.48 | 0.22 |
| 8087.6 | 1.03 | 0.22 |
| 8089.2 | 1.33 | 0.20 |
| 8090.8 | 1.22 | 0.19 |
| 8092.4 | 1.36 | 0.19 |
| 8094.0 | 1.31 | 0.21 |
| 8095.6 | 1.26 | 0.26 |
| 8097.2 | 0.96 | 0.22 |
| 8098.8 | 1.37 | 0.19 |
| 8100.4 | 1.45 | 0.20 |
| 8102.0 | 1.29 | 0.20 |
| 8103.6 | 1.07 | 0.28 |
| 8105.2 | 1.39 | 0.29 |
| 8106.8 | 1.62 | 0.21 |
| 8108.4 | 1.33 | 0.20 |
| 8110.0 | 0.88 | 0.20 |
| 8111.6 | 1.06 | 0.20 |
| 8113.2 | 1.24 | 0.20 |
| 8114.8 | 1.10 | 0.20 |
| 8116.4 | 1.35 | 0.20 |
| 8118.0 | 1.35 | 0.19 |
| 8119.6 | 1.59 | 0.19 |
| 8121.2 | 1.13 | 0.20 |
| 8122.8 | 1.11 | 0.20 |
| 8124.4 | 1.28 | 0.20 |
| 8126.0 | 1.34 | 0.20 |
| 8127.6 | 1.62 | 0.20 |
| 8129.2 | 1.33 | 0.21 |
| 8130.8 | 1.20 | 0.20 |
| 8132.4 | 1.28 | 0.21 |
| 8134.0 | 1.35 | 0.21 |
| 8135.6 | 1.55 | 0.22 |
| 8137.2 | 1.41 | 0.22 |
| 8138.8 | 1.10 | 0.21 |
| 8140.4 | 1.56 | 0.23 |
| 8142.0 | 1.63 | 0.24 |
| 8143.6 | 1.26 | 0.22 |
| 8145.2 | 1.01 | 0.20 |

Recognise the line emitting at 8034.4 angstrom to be H-alpha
